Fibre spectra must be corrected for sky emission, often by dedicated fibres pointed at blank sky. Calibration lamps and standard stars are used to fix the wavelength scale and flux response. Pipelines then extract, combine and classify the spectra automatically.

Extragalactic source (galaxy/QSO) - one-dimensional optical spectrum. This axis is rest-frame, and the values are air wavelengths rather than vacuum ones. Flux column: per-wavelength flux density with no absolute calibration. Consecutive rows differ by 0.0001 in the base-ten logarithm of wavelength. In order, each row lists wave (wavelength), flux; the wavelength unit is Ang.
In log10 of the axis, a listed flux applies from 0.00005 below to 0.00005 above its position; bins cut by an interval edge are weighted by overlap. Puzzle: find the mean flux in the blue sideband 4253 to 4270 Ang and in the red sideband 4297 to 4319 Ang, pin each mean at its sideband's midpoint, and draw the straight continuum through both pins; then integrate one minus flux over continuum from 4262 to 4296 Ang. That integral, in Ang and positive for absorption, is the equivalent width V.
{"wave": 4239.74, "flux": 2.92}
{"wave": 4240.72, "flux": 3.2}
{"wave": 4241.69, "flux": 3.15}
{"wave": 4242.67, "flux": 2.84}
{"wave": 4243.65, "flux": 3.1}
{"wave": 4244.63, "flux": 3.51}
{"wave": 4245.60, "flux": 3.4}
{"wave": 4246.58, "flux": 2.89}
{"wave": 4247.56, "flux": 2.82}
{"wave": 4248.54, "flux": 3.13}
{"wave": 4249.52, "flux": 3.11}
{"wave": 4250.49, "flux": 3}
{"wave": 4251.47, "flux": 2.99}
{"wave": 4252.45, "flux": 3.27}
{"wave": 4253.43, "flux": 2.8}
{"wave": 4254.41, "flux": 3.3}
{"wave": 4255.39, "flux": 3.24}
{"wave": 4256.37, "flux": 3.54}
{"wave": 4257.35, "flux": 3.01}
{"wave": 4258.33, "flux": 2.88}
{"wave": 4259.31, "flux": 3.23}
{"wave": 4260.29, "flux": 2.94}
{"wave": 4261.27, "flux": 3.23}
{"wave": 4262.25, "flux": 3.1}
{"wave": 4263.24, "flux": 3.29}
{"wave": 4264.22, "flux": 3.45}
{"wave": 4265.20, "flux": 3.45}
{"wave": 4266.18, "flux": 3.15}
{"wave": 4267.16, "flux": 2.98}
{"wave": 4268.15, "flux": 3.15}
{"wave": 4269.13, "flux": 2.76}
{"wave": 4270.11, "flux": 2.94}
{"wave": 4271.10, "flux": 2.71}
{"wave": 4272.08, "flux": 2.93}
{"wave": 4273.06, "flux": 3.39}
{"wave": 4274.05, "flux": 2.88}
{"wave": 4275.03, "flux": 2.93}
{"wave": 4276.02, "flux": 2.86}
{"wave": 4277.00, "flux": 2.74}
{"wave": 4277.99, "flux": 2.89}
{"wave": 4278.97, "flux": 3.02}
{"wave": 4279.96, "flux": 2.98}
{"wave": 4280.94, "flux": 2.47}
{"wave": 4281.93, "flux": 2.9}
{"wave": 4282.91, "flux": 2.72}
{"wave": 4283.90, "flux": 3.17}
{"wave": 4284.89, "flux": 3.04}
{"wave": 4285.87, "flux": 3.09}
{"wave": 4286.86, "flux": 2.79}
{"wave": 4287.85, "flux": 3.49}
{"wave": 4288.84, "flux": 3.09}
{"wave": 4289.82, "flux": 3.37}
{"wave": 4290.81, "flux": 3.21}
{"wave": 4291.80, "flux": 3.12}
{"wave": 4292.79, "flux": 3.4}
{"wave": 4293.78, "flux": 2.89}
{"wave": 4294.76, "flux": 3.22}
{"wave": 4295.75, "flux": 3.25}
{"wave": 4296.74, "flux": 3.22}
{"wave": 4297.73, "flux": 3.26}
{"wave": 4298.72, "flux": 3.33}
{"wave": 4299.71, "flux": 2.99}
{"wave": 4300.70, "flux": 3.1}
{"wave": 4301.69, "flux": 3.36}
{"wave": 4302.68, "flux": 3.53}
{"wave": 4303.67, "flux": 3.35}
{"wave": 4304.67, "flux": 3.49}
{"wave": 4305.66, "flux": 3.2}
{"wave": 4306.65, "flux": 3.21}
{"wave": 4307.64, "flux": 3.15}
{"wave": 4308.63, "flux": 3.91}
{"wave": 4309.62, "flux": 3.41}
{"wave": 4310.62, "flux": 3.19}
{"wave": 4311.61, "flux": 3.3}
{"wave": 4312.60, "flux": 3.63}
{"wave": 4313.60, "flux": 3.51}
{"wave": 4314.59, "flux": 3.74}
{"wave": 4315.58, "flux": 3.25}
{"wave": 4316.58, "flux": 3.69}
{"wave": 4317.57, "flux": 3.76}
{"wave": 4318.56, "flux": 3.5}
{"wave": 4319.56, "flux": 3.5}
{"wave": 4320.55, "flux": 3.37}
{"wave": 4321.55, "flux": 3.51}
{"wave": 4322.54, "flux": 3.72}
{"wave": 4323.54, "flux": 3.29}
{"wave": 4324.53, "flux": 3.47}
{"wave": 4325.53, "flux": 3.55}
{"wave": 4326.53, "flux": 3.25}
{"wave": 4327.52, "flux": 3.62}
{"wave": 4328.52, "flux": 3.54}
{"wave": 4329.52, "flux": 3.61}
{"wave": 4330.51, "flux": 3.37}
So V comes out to 2.0 Ang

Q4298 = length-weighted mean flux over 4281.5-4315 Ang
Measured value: 3.25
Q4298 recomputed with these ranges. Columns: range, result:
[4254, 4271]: 3.14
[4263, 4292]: 3.03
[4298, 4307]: 3.28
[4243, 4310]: 3.13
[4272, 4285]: 2.92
